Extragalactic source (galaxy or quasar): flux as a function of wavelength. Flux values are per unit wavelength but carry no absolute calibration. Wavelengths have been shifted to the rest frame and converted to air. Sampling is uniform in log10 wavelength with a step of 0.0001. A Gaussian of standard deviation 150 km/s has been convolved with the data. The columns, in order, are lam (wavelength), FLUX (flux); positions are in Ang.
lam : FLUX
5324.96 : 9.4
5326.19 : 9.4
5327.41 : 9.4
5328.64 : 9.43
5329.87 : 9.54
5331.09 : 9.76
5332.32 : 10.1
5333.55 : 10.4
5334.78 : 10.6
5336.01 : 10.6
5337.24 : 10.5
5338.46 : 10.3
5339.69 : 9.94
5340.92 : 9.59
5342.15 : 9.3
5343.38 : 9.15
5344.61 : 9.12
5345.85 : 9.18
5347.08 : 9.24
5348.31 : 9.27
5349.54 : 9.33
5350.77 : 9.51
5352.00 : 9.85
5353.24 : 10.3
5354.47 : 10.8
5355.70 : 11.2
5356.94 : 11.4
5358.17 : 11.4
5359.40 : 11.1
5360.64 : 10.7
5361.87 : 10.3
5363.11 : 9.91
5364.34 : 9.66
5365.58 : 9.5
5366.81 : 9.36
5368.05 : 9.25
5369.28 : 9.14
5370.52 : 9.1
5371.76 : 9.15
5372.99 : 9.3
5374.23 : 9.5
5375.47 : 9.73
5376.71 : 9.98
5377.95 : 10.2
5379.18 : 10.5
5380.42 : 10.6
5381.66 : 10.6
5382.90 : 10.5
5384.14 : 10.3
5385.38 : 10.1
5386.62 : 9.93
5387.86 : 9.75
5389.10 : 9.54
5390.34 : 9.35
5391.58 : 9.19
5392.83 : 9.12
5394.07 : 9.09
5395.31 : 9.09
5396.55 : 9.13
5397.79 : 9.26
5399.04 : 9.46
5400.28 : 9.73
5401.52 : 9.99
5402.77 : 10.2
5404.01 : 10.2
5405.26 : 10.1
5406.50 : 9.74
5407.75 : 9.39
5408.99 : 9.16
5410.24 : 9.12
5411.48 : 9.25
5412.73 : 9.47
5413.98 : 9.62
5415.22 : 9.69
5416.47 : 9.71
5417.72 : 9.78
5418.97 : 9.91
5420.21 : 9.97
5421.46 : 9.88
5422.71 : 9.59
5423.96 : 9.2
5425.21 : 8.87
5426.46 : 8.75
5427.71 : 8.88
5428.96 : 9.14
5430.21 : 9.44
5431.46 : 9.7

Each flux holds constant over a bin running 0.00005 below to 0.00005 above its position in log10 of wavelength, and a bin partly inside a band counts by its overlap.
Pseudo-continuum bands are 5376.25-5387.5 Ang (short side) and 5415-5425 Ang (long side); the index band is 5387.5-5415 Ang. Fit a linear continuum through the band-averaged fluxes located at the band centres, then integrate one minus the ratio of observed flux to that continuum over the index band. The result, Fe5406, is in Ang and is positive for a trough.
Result 1.3 Ang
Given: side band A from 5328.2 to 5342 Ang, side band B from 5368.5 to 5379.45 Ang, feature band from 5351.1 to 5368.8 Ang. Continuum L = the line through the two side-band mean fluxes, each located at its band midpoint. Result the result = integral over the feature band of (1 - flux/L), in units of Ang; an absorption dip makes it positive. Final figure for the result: -1.0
